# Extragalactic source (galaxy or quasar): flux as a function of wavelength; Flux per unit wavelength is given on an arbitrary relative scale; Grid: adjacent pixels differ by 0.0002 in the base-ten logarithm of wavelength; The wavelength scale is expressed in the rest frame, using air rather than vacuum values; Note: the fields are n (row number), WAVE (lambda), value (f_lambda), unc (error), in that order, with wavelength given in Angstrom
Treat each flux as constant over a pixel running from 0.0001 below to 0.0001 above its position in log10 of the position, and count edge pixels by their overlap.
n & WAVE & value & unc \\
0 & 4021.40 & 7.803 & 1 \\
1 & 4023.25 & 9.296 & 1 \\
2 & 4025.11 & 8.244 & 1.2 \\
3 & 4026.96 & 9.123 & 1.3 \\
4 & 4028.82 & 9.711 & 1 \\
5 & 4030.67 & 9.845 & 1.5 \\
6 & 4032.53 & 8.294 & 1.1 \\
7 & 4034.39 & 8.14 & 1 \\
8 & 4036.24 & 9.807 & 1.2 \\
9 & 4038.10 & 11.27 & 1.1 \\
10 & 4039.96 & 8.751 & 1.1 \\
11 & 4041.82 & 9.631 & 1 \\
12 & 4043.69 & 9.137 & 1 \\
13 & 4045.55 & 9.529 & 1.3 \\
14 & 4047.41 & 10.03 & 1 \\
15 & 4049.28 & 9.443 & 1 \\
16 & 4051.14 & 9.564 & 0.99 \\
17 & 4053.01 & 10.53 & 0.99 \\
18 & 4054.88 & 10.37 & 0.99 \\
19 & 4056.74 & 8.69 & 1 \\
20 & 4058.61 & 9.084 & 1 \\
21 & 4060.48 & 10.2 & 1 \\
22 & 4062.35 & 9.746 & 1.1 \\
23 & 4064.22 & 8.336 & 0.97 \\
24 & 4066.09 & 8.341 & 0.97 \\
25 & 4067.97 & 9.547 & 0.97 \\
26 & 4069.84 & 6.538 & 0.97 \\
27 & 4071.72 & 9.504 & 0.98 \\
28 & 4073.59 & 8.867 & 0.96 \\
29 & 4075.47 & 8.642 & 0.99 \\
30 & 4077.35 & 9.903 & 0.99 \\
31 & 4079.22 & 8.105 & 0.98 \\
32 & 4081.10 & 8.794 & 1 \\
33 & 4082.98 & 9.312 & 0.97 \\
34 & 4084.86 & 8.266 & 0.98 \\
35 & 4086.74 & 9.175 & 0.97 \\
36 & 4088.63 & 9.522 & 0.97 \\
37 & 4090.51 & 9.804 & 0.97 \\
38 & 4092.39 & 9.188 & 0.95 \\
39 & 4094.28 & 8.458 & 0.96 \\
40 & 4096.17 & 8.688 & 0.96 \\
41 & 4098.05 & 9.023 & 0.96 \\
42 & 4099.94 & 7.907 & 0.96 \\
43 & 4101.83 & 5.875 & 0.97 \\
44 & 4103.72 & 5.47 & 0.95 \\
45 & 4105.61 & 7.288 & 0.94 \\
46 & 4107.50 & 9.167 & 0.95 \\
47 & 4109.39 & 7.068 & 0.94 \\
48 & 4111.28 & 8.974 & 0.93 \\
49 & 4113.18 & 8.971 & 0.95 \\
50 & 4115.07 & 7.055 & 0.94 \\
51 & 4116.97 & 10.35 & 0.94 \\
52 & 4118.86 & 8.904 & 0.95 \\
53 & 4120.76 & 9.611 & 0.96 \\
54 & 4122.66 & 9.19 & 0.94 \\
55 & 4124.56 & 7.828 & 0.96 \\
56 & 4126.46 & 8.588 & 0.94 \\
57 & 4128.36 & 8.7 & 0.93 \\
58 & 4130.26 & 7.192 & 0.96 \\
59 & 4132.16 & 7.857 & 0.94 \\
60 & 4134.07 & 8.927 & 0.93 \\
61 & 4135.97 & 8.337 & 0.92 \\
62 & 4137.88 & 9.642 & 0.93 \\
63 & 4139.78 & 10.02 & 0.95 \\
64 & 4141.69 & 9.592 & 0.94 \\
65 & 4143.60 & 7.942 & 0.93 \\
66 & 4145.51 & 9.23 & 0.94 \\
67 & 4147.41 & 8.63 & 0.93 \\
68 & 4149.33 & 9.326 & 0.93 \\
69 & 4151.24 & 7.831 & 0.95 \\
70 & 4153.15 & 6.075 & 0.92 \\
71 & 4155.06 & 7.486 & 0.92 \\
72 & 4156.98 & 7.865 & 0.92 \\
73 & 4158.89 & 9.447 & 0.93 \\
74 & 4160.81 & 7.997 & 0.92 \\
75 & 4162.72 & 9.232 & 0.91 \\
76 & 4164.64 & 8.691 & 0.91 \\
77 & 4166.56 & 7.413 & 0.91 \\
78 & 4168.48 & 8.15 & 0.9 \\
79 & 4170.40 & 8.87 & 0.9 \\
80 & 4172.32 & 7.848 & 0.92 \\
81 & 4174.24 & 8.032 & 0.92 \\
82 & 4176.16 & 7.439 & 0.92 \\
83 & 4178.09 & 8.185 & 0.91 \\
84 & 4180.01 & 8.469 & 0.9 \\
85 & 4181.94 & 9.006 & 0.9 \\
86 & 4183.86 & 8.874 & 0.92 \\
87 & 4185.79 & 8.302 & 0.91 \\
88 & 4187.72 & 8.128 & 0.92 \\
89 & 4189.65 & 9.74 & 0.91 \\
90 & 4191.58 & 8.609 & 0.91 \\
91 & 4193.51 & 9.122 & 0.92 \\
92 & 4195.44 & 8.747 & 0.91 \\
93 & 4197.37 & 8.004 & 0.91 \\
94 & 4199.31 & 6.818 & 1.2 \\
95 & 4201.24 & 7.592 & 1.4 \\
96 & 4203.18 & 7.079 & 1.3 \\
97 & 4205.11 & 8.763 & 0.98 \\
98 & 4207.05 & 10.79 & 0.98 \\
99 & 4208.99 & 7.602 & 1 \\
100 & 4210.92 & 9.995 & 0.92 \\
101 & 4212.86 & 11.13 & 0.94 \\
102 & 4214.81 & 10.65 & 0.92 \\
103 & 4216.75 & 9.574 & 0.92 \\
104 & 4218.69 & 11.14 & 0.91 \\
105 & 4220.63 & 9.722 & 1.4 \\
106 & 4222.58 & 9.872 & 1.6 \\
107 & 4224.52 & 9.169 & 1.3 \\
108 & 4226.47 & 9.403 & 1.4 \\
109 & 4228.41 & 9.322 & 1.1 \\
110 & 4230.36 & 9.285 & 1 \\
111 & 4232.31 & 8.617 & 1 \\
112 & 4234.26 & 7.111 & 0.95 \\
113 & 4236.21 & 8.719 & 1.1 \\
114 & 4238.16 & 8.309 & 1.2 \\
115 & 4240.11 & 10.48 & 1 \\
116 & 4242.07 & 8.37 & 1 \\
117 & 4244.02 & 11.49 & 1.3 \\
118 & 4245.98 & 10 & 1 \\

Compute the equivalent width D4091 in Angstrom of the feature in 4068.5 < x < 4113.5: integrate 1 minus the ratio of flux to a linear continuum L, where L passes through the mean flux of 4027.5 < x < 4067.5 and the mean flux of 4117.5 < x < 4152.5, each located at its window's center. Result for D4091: 3.3 Angstrom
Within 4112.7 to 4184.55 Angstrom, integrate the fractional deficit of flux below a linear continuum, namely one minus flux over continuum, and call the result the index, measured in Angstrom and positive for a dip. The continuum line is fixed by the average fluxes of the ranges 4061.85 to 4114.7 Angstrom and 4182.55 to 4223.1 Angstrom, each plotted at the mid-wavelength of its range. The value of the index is 2.4 Angstrom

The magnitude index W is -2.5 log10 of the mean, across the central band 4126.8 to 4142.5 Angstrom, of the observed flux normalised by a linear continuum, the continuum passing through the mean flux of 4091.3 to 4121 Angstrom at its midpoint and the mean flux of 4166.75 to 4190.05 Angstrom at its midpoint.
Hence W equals -0.06 mag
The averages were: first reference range 8.23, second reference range 8.36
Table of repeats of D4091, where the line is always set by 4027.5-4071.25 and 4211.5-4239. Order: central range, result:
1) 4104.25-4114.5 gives 1.35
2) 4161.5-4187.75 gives 2.99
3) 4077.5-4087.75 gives 0.57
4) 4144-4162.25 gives 2.26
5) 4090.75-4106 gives 2.46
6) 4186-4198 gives 0.89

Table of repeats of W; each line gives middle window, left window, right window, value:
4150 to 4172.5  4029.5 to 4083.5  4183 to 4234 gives 0.13 mag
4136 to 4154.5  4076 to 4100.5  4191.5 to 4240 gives 0.04 mag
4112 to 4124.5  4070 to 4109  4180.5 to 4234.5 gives -0.04 mag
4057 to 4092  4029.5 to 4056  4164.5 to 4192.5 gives 0.04 mag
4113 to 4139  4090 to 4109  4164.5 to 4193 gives -0.07 mag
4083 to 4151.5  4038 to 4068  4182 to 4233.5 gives 0.09 mag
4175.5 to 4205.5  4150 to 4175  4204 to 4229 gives 0.08 mag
